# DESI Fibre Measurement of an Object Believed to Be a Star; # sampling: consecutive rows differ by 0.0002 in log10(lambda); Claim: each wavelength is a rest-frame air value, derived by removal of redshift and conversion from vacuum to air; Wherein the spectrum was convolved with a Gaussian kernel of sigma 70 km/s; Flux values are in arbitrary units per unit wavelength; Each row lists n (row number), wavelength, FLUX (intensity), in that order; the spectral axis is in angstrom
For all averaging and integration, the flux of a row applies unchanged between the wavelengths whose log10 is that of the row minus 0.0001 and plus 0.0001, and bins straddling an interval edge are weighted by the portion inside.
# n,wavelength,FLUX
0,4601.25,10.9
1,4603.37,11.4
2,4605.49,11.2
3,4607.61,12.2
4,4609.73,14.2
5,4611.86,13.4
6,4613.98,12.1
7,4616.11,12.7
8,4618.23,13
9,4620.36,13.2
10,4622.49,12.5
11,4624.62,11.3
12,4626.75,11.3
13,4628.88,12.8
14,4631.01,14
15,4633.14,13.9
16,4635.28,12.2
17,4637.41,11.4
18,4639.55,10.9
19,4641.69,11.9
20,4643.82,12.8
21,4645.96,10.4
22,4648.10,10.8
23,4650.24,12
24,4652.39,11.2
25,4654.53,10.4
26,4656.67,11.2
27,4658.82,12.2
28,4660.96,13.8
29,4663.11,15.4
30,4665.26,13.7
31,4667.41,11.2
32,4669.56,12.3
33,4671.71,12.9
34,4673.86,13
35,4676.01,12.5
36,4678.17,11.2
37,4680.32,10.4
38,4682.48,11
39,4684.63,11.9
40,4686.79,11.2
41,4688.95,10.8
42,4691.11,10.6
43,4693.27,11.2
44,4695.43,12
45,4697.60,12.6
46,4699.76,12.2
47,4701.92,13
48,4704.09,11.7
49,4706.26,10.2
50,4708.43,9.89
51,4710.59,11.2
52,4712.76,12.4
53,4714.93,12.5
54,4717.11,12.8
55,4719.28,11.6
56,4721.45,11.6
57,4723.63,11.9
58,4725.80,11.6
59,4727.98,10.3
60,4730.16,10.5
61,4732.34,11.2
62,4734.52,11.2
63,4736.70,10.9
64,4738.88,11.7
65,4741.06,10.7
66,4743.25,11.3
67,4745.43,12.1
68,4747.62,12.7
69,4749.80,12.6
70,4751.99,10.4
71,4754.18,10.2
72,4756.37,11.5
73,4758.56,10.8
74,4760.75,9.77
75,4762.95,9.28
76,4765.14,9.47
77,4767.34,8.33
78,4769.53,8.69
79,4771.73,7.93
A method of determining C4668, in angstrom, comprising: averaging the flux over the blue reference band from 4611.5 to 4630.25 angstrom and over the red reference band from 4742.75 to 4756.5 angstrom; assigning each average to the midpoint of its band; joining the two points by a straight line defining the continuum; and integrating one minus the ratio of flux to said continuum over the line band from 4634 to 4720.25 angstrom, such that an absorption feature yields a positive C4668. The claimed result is 1.8 angstrom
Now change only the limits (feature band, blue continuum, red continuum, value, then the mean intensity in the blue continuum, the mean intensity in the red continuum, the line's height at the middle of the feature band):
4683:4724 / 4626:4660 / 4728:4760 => -0.57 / 11.9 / 11.2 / 11.5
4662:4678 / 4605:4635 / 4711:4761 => -0.97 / 12.7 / 11.4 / 12.2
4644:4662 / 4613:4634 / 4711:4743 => 1.12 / 12.7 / 11.5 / 12.3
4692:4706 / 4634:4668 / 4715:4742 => -0.45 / 12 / 11.4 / 11.6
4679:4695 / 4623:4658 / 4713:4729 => 1.00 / 11.8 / 11.8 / 11.8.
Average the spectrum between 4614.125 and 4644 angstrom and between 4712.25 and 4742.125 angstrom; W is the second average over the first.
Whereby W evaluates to 0.9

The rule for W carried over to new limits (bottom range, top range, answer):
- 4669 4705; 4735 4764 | 0.94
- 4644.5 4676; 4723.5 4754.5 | 0.93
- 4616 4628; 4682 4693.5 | 0.90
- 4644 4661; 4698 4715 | 1.02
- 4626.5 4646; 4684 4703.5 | 0.95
